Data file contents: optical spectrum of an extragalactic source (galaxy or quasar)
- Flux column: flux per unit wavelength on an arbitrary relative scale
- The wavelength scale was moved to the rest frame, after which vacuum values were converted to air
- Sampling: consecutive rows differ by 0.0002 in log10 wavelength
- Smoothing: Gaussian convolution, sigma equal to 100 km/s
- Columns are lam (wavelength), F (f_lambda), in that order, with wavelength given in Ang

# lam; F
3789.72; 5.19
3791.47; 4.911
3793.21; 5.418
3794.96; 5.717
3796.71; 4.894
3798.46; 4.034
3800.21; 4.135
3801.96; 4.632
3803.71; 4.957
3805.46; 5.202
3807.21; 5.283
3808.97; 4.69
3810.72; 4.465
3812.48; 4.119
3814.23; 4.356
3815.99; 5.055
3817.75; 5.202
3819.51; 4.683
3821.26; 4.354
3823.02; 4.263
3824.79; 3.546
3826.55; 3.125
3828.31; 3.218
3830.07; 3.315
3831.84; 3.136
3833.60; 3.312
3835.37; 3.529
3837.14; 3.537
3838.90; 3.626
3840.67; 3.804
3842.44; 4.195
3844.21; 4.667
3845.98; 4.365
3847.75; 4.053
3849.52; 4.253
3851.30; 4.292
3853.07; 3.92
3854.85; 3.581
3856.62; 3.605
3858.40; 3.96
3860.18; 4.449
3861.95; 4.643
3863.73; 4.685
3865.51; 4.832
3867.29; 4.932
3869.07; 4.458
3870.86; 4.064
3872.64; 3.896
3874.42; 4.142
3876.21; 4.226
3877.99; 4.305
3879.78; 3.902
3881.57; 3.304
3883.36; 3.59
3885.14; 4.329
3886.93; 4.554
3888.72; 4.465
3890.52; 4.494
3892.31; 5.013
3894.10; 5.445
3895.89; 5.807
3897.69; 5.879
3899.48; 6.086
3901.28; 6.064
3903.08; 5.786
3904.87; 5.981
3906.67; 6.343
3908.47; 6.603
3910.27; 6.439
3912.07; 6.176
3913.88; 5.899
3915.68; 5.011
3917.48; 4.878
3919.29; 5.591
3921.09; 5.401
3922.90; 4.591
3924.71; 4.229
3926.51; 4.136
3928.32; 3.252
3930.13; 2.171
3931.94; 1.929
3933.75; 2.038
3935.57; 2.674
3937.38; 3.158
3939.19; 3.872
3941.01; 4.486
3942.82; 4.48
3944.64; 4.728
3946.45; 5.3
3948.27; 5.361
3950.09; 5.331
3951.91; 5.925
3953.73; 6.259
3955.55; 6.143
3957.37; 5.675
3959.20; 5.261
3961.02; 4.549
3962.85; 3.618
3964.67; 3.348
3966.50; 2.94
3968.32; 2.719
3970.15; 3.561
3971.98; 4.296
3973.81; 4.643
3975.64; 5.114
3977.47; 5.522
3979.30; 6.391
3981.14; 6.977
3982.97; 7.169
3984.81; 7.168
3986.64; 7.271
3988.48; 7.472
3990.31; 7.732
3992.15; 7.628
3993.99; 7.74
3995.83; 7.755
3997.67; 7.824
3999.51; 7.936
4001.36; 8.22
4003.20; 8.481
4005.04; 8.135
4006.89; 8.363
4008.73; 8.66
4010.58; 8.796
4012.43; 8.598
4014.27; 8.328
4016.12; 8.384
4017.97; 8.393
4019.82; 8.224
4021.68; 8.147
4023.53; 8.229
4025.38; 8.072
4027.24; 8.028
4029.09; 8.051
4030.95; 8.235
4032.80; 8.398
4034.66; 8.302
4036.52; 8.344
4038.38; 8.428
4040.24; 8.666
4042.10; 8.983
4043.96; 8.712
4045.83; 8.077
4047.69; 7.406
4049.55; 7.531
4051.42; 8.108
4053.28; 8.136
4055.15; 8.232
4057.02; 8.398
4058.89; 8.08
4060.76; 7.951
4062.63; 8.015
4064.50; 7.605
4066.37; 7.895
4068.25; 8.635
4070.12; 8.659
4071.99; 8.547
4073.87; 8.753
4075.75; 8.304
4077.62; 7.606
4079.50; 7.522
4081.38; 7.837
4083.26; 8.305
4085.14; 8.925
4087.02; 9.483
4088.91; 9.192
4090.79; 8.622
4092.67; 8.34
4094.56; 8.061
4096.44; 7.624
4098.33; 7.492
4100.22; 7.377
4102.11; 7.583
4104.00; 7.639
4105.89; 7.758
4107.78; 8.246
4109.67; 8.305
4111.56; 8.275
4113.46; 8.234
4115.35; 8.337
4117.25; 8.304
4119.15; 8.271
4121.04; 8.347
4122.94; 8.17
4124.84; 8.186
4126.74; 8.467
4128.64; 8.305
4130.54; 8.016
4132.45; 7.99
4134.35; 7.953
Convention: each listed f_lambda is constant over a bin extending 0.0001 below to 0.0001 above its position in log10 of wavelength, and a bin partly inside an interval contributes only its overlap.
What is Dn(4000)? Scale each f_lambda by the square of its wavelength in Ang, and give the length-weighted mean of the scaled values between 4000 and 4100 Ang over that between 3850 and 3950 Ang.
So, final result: 1.9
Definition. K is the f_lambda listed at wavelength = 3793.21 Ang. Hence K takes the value 5.418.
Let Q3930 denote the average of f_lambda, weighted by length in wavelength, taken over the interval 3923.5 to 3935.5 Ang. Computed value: 2.98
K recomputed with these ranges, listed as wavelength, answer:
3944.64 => 4.728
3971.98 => 4.296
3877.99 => 4.305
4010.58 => 8.796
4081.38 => 7.837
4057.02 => 8.398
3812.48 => 4.119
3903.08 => 5.786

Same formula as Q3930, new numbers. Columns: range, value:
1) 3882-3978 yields 4.73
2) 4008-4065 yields 8.24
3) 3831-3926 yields 4.65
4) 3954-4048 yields 7.12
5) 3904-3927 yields 5.51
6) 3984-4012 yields 7.96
